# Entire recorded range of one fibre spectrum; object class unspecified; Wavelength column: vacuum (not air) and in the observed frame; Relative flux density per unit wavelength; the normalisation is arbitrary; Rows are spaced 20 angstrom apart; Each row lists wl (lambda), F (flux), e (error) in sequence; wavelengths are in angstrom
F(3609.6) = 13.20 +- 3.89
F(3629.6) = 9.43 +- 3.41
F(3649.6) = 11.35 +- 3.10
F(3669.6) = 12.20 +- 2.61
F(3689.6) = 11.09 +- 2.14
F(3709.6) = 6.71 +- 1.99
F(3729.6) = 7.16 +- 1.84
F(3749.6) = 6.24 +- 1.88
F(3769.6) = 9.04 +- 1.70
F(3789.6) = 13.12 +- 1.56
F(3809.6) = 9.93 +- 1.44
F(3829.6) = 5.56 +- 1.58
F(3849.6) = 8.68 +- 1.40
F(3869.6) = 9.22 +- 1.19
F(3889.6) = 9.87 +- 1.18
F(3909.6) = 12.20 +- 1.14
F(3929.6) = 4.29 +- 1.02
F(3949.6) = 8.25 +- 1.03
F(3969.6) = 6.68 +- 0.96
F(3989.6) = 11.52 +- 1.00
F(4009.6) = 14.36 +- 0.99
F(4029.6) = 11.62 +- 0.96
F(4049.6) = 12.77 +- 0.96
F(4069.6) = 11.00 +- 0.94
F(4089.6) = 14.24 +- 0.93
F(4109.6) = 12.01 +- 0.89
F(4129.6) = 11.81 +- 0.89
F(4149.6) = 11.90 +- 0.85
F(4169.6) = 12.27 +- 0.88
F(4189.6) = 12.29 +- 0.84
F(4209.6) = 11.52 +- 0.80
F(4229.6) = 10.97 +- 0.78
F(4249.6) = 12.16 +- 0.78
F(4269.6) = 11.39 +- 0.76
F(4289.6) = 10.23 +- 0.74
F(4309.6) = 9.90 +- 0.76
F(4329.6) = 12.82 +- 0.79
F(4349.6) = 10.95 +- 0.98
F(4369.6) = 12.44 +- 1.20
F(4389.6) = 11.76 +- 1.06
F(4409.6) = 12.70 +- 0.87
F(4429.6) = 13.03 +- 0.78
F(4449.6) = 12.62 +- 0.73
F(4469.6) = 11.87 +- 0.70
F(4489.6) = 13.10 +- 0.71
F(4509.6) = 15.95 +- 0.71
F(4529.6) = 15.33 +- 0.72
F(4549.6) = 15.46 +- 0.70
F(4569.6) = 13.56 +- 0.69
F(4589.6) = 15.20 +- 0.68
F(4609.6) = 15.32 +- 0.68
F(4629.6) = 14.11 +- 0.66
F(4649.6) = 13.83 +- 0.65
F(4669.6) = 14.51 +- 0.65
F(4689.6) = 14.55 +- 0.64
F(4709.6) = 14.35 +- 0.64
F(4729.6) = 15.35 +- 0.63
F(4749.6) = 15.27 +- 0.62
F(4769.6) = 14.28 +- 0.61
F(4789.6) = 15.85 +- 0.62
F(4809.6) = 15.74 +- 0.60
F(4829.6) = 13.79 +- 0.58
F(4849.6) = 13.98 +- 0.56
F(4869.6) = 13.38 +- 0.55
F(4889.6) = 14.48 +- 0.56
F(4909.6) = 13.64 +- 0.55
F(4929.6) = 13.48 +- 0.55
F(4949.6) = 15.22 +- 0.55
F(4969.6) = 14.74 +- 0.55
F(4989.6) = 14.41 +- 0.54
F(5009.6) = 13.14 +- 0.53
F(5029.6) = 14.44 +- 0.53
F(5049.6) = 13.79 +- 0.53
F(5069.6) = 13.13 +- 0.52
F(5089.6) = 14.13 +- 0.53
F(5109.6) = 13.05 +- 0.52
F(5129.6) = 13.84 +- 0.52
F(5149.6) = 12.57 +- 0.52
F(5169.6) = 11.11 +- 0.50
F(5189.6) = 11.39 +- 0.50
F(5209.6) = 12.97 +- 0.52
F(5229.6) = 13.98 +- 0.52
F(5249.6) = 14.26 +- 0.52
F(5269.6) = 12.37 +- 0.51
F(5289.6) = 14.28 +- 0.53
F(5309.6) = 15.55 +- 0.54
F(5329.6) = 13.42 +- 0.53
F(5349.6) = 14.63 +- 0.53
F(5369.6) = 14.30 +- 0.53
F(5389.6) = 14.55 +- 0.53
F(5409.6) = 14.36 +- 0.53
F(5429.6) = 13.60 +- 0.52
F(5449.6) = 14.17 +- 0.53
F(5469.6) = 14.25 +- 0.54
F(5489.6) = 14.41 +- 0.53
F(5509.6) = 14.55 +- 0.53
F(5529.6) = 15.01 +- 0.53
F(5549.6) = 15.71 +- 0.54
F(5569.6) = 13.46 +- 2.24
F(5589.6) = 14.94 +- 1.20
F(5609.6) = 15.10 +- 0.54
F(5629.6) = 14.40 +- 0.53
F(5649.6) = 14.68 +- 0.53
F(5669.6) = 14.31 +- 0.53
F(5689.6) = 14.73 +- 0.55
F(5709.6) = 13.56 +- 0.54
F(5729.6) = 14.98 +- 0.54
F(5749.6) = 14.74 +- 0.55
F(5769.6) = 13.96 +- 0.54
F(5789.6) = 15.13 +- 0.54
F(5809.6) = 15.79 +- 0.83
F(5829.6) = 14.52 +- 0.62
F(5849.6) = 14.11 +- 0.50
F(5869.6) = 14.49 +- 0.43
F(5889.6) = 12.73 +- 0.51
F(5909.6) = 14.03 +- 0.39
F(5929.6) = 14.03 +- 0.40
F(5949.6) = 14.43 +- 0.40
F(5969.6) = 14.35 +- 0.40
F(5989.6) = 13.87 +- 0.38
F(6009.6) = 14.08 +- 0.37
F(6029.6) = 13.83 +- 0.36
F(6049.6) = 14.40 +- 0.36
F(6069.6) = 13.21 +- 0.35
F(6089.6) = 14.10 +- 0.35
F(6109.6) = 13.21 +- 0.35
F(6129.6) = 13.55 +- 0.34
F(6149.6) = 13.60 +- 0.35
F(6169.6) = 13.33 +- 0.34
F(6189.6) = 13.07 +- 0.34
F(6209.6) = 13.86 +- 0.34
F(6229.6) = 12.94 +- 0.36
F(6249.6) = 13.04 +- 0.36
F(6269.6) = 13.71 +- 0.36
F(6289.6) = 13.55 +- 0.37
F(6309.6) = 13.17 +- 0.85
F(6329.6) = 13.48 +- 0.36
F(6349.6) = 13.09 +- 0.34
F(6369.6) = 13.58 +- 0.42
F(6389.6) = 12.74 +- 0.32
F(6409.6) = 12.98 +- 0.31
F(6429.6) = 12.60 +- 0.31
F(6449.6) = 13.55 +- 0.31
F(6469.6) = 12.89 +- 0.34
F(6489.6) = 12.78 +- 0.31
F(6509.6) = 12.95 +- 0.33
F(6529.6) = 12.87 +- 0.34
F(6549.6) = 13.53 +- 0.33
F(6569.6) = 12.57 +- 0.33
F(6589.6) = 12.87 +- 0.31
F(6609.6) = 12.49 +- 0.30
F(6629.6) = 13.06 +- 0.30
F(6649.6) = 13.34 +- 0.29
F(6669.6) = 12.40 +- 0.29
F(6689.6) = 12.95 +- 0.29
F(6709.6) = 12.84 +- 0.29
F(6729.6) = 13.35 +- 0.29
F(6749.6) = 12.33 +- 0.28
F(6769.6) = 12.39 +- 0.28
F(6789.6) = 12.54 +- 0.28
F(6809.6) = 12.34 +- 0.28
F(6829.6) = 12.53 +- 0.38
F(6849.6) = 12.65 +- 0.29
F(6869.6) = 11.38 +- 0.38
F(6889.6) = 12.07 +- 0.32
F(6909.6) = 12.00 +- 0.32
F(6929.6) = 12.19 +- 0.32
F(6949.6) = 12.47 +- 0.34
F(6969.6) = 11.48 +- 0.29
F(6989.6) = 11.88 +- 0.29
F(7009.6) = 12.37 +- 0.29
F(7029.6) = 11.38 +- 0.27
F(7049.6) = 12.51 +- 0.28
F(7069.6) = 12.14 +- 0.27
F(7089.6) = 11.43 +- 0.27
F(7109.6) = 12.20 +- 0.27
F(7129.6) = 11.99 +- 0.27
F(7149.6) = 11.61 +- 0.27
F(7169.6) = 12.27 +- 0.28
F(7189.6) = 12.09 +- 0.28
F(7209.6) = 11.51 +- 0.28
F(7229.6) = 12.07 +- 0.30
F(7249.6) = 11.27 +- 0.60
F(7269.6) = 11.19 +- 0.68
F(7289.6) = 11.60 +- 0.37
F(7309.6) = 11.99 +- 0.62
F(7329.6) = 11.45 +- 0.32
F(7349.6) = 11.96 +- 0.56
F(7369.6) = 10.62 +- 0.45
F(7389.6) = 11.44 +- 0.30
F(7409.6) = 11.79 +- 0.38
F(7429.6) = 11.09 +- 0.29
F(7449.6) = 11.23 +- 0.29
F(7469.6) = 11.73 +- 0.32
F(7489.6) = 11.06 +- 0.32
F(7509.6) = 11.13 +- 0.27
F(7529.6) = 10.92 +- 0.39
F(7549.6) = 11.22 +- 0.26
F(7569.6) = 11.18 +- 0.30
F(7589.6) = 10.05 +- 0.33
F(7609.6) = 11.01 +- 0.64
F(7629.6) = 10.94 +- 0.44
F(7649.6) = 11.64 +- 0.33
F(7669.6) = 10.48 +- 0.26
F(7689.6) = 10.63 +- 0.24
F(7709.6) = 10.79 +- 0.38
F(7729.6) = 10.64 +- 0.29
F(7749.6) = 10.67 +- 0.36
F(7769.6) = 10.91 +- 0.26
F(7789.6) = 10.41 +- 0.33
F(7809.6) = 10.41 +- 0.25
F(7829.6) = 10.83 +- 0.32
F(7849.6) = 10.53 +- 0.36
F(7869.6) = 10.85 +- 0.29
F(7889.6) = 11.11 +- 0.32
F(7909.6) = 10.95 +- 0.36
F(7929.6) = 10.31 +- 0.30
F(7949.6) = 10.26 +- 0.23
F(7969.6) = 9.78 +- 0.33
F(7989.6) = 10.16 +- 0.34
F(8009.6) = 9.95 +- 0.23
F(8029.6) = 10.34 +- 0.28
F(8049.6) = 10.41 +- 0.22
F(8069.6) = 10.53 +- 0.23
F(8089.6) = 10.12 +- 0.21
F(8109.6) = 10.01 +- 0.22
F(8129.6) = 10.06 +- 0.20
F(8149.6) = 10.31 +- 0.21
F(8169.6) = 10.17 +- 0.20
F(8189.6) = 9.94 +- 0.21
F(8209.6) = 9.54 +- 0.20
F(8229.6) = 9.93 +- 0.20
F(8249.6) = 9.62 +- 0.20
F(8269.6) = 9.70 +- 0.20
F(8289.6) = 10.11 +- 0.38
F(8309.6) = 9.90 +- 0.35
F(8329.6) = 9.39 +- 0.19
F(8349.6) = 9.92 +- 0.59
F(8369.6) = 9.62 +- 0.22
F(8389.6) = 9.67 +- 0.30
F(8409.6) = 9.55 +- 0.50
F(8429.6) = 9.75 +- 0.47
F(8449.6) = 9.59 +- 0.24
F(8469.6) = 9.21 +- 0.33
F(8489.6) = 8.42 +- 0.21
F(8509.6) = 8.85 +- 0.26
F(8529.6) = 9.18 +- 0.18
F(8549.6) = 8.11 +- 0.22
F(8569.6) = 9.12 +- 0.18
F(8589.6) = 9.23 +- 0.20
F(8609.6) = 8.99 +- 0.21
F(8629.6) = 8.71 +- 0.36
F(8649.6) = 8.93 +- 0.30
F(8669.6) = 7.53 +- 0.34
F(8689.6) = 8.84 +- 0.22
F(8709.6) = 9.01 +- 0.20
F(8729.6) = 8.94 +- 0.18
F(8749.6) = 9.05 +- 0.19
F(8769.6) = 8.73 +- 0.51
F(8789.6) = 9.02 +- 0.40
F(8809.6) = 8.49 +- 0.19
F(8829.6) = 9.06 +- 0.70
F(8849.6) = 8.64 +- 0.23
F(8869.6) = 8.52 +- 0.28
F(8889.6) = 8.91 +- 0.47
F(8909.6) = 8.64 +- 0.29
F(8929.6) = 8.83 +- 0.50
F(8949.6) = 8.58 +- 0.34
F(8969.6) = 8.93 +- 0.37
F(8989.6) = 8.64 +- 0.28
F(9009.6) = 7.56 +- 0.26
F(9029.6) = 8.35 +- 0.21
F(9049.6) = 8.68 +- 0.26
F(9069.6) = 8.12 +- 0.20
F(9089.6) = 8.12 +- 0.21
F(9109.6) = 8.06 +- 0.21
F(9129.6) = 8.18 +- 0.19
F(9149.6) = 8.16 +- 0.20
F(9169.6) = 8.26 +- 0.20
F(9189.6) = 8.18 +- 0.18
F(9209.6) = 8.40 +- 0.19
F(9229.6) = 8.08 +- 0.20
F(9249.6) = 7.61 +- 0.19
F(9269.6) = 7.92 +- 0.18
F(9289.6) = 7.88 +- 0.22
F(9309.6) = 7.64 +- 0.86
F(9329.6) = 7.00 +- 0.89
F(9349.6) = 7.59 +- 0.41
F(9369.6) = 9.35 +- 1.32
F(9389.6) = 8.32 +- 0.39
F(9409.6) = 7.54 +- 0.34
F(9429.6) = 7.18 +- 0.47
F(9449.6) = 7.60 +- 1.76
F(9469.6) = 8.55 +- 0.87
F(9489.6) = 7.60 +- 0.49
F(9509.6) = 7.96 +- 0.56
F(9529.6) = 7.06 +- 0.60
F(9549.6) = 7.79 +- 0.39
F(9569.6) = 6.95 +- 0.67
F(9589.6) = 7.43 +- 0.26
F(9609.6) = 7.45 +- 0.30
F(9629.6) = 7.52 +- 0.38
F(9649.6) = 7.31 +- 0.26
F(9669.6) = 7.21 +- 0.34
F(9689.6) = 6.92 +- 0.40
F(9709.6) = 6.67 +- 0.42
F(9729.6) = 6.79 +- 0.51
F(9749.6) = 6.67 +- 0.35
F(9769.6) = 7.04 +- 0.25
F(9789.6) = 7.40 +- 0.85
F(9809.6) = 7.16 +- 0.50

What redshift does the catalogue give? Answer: 0.000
